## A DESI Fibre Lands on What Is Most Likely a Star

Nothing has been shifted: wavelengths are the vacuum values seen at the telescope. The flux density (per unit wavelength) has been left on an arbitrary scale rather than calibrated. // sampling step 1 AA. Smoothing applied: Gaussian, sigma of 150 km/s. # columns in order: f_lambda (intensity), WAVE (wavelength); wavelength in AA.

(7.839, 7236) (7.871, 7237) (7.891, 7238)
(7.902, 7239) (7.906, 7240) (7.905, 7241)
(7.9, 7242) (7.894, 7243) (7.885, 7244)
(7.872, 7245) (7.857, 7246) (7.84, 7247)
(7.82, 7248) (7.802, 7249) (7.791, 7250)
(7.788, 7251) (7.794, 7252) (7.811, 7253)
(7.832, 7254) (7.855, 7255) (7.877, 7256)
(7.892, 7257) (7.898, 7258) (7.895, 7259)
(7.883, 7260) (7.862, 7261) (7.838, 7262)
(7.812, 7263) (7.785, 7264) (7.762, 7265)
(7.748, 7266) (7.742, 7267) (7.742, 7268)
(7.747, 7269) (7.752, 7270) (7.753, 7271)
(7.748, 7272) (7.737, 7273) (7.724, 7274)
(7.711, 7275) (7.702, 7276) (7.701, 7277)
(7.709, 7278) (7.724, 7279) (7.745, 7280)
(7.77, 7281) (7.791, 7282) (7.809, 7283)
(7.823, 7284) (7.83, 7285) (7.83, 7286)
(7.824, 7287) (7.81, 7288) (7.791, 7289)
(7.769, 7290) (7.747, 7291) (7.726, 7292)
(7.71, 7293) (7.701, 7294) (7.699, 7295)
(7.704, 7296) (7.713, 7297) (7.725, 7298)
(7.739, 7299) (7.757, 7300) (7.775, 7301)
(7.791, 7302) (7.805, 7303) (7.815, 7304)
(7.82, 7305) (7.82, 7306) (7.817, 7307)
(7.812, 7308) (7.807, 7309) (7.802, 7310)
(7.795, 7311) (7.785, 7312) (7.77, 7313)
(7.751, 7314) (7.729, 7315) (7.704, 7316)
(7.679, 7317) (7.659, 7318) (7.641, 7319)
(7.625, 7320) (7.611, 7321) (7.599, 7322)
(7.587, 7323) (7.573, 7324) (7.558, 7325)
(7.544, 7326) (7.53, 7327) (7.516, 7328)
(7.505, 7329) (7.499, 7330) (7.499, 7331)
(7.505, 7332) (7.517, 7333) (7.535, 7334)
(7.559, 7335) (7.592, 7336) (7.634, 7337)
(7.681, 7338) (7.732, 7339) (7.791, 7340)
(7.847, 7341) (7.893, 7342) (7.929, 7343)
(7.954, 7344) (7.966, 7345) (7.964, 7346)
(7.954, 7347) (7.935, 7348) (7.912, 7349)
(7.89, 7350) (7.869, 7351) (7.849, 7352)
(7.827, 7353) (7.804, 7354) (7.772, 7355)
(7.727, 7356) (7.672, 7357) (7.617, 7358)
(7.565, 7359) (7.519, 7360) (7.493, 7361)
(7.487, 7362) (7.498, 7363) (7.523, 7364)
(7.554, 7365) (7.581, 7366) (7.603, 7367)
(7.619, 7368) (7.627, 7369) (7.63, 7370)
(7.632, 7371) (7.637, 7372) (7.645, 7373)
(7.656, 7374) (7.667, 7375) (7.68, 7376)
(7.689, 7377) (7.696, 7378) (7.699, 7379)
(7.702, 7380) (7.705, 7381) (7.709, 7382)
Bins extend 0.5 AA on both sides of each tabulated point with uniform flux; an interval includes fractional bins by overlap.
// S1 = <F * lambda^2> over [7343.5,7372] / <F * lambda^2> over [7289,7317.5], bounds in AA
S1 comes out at 1.01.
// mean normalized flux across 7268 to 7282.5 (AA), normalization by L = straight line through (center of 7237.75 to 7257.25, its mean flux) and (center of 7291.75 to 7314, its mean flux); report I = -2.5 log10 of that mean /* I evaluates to 0.01 mag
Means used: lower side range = 7.85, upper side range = 7.77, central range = 7.74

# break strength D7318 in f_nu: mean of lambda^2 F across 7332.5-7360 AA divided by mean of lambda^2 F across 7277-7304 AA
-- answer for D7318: 1.02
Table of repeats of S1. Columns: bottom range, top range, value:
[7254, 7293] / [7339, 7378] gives 1.02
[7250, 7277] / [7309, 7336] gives 0.99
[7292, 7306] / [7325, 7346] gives 1.00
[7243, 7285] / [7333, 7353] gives 1.02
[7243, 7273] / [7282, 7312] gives 1.01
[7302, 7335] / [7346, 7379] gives 1.02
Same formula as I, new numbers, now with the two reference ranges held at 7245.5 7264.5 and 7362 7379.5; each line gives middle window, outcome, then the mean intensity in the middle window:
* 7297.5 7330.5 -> 0.00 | 7.7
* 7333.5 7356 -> -0.02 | 7.81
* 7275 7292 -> 0.00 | 7.77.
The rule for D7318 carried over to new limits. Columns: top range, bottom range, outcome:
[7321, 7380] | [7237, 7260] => 1.00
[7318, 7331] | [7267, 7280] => 0.99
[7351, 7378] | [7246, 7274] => 1.01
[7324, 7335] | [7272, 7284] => 0.99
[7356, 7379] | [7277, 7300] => 1.00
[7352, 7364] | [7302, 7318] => 1.00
